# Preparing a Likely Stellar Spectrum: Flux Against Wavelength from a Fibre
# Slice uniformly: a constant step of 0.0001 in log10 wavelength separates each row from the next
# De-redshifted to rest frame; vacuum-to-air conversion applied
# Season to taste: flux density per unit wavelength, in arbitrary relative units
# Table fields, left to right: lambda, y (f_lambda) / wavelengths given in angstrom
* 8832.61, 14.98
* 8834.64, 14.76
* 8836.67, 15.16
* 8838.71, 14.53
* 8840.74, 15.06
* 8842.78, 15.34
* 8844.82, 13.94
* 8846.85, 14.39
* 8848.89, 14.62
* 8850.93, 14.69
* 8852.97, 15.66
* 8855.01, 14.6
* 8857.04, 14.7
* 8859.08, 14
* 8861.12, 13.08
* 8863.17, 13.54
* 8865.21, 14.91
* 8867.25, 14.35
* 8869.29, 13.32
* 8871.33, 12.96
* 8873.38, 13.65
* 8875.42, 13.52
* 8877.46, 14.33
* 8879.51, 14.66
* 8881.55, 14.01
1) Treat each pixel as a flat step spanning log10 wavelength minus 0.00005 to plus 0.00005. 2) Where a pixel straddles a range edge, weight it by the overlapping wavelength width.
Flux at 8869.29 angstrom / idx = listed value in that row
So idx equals 13.32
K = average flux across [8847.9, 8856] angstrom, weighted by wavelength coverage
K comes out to 14.9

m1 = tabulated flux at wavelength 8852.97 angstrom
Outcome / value 15.66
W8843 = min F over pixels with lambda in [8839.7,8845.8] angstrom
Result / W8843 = 13.94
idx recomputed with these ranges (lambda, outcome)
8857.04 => 14.7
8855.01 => 14.6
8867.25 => 14.35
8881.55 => 14.01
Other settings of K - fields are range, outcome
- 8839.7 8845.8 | 14.8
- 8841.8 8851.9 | 14.6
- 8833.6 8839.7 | 14.8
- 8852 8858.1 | 15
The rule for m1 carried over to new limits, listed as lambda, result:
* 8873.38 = 13.65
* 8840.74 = 15.06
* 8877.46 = 14.33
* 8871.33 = 12.96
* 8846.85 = 14.39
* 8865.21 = 14.91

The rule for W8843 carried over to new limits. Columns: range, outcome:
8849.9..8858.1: 14.6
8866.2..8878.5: 12.96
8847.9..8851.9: 14.62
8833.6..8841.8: 14.53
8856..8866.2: 13.08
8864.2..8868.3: 14.35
